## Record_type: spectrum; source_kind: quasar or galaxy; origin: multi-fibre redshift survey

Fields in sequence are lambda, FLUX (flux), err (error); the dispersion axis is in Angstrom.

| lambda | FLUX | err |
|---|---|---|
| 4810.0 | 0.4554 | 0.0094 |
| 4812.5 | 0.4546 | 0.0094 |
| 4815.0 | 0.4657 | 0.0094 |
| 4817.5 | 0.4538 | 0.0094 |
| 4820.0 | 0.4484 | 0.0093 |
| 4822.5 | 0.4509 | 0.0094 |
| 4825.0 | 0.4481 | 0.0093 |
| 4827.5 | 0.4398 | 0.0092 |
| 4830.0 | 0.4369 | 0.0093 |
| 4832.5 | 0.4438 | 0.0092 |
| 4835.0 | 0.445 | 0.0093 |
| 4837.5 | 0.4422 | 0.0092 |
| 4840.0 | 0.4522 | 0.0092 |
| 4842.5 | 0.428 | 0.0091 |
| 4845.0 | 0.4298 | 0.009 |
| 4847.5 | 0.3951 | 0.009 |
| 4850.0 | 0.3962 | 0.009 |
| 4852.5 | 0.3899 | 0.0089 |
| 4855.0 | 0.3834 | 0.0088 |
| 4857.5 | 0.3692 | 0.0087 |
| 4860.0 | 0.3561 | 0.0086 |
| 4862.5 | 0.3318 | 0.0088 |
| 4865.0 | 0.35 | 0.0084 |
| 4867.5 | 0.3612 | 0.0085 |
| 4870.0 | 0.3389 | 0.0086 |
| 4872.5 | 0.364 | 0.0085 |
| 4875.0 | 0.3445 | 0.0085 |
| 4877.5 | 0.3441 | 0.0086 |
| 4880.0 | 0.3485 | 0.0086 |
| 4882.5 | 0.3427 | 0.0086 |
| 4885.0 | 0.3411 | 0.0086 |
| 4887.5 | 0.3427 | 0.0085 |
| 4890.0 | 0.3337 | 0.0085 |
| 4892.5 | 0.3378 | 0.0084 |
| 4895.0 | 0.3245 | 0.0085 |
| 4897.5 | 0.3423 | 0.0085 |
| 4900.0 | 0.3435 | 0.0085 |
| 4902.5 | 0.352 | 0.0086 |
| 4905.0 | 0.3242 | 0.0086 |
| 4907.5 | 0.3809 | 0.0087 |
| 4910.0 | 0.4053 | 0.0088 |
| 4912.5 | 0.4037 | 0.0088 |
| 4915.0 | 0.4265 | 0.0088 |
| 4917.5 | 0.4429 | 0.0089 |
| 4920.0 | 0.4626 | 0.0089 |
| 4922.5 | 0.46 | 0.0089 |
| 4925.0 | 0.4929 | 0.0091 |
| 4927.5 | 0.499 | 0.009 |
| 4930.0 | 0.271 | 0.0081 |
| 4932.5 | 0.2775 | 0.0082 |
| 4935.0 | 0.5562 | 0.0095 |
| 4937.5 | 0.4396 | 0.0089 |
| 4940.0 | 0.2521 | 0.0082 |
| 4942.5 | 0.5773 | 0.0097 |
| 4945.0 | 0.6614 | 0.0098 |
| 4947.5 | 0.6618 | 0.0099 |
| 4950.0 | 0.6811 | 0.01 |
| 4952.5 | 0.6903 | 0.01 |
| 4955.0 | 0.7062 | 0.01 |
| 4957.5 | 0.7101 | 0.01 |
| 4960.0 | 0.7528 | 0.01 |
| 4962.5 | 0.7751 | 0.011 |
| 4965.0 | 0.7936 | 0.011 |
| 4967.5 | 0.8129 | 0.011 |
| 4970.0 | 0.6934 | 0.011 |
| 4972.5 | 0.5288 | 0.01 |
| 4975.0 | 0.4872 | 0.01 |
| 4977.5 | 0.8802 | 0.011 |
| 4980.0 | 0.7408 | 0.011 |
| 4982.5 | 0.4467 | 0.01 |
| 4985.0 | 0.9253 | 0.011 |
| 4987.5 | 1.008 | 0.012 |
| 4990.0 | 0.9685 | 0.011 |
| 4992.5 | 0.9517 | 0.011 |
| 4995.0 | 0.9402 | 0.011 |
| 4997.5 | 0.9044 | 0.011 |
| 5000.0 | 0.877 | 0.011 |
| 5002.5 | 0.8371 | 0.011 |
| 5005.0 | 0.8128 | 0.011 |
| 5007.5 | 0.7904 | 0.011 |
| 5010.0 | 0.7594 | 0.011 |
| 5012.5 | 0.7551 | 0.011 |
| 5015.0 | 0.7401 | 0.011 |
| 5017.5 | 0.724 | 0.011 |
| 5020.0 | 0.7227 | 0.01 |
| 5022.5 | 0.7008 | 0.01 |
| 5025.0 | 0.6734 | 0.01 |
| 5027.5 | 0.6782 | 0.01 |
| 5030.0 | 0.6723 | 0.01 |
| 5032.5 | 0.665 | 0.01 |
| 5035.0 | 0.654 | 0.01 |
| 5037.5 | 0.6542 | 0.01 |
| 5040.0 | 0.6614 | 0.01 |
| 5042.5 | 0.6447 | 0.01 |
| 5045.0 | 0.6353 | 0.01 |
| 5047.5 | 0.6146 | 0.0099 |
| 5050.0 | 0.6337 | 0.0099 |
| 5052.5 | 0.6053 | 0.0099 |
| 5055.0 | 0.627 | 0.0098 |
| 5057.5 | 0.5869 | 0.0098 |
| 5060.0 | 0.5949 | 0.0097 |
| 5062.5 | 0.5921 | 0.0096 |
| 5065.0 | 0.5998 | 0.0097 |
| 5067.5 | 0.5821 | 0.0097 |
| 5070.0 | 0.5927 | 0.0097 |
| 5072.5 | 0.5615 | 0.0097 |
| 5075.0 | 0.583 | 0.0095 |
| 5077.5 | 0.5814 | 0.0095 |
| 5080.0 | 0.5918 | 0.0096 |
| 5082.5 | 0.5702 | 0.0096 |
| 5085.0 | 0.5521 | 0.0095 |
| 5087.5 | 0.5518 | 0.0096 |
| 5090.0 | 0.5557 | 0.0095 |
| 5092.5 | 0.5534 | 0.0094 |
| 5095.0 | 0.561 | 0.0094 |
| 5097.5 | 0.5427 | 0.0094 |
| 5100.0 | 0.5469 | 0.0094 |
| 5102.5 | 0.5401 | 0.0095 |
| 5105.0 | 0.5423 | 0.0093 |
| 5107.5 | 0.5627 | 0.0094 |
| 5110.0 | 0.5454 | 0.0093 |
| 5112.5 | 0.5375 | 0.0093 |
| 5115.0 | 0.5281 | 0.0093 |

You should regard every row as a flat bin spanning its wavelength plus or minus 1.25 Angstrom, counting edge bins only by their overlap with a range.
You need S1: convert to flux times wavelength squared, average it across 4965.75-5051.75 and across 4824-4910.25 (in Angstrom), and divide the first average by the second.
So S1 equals 2.1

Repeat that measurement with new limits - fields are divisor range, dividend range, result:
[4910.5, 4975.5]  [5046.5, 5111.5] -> 1.09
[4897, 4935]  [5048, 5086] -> 1.57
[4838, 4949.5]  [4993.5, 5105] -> 1.74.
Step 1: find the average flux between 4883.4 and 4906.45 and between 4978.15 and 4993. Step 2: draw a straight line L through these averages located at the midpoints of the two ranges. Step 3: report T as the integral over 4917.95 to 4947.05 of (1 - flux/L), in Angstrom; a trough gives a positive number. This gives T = 4.72 Angstrom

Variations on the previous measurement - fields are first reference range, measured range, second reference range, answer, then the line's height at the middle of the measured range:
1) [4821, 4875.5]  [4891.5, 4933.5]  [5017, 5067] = 8.4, 0.482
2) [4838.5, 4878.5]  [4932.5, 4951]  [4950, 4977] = 3.2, 0.633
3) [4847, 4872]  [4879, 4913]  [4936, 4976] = 8.6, 0.47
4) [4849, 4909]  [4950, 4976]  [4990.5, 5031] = -2.9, 0.63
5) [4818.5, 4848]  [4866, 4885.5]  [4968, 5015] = 6.8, 0.535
